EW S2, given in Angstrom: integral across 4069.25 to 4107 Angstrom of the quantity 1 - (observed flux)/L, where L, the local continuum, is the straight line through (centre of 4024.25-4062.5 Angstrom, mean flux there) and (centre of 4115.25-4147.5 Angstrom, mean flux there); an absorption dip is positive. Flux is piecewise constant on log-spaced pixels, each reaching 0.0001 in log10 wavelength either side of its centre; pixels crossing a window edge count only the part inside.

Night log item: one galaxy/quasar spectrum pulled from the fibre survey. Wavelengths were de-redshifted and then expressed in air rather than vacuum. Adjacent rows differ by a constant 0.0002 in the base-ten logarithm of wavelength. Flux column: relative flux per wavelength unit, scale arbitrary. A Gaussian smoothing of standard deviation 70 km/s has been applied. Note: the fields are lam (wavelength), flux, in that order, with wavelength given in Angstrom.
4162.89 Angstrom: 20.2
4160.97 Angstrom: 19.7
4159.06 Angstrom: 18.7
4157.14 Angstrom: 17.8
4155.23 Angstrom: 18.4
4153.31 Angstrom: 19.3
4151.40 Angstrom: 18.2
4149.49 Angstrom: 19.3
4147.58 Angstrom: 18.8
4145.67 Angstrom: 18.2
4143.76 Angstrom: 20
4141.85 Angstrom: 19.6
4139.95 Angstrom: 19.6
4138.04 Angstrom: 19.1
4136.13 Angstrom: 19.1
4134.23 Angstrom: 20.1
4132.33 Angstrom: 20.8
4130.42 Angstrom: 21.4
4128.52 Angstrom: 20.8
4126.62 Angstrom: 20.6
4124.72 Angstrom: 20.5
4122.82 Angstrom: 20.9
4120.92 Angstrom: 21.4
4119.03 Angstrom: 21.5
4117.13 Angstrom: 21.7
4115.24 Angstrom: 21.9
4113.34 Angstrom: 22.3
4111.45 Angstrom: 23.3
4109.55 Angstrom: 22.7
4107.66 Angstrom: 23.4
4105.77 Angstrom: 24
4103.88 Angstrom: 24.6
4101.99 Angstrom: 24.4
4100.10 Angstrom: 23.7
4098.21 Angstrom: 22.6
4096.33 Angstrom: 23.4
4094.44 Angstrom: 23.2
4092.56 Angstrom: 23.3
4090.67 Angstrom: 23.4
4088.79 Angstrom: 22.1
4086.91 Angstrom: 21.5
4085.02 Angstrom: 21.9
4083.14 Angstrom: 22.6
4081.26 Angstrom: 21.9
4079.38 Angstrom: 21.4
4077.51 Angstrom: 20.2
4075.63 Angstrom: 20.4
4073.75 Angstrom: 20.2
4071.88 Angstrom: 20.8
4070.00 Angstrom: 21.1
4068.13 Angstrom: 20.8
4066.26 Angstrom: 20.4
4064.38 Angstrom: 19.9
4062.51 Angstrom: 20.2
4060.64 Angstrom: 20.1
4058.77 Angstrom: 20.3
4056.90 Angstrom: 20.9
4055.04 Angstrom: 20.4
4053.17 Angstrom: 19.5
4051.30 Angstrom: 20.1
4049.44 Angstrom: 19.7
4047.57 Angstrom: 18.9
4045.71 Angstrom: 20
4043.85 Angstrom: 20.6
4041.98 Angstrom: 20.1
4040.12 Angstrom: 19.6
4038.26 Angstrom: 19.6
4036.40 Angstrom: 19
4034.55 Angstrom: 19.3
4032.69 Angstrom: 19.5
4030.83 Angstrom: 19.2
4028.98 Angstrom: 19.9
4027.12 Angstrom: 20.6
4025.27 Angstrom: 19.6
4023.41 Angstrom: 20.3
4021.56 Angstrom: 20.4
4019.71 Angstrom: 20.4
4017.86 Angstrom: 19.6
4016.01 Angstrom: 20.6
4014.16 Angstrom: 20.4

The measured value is -4.2 Angstrom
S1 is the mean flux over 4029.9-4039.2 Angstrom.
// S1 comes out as 19.3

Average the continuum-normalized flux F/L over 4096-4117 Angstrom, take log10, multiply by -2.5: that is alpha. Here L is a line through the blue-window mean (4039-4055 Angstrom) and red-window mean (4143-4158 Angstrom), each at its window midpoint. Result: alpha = -0.21 mag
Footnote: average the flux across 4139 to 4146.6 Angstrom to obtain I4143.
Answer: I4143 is 19.4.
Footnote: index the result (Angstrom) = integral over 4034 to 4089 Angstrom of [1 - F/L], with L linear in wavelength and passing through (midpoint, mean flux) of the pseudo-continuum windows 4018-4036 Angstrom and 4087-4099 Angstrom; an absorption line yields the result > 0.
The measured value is 2.6 Angstrom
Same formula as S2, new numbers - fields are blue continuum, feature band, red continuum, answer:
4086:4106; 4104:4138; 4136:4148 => -0.8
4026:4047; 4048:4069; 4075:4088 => 0.4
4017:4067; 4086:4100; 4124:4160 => -2.2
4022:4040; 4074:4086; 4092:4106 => 0.6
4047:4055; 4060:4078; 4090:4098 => 0.6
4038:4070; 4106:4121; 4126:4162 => -2.1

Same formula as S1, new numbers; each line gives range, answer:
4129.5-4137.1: 20.3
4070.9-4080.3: 20.6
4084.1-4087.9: 21.7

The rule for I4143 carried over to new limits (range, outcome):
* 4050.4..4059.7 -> 20.2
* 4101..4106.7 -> 24.3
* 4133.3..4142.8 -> 19.5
